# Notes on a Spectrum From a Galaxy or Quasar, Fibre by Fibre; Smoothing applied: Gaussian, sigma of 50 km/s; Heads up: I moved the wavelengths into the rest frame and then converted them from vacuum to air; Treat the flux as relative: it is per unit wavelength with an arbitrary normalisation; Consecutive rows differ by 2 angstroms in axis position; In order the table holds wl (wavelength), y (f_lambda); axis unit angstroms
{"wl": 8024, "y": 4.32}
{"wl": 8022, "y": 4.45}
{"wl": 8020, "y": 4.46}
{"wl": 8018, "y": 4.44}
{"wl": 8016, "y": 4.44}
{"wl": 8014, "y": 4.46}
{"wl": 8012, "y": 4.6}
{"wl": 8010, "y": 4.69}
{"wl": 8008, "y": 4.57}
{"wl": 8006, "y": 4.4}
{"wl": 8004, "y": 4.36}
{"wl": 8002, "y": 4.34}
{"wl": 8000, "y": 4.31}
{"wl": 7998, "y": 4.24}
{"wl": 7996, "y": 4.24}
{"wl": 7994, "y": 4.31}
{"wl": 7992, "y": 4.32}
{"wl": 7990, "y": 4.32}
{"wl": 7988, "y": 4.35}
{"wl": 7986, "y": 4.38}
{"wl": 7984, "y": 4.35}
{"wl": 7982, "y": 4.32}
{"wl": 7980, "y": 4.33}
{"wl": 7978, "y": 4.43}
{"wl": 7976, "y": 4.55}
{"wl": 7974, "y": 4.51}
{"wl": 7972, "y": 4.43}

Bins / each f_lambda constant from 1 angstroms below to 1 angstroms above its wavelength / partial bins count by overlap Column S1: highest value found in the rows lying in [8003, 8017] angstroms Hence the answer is 4.69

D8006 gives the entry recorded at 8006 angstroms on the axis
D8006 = 4.4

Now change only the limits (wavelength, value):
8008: 4.57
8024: 4.32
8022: 4.45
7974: 4.51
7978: 4.43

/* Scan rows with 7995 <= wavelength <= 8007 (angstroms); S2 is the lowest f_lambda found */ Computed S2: 4.24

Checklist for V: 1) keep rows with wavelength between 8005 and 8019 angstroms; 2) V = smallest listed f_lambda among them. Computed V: 4.4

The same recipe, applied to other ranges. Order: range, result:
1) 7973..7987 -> 4.32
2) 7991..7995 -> 4.31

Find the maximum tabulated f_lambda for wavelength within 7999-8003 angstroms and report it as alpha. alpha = 4.34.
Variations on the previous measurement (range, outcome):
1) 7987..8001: 4.35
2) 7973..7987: 4.55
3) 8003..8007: 4.4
